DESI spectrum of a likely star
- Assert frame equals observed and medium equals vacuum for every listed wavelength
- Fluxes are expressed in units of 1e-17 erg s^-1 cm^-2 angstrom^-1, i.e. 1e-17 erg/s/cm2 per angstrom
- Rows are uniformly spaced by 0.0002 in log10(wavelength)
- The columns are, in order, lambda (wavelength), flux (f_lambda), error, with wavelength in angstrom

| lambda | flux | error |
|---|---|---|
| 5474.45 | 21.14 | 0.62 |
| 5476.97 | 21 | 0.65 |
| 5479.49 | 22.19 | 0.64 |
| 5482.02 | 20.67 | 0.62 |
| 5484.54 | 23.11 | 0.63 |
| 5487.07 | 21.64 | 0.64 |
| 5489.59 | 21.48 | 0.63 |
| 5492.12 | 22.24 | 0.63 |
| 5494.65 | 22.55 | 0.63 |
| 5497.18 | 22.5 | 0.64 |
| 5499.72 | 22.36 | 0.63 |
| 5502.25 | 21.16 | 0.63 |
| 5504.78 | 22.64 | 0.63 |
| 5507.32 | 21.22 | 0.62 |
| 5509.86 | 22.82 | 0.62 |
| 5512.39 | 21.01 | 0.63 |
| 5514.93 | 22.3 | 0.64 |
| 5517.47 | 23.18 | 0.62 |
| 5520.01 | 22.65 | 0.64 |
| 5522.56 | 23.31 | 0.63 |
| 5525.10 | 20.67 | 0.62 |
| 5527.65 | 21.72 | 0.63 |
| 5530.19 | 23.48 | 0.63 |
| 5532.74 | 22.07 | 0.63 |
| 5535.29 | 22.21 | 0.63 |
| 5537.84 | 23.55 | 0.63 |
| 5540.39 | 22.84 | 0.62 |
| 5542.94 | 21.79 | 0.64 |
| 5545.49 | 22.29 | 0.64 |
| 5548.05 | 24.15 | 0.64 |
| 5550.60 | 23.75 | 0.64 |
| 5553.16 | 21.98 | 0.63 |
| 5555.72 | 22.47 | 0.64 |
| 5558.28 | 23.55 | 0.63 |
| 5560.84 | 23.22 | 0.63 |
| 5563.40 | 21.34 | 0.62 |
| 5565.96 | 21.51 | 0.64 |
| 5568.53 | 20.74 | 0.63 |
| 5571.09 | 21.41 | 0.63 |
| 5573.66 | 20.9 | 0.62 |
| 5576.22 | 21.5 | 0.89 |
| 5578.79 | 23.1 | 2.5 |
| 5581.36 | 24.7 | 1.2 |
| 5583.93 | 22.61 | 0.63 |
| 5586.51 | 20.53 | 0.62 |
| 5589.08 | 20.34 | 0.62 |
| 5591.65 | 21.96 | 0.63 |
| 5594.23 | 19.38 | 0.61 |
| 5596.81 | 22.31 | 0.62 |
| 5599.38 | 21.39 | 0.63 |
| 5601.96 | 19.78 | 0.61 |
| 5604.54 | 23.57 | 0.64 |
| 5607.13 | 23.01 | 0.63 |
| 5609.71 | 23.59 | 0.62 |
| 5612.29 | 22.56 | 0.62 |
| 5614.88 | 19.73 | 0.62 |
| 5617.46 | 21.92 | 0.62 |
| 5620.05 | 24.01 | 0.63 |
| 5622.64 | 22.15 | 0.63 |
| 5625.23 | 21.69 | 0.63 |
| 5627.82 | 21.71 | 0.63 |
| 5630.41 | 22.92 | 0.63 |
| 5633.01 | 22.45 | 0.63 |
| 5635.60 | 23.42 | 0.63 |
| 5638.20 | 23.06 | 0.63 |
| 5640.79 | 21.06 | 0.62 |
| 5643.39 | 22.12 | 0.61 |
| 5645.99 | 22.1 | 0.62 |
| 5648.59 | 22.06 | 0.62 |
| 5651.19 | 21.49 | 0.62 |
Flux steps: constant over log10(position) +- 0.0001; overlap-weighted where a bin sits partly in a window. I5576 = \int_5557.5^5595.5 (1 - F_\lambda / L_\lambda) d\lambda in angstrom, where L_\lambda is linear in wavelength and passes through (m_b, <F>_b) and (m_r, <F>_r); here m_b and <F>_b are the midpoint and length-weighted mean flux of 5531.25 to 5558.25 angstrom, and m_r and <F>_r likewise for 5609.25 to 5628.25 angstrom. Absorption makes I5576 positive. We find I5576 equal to 1.2 angstrom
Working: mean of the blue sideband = 22.8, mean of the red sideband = 22.1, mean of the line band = 21.8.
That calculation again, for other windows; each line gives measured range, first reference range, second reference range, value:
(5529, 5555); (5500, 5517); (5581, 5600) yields -1.2 angstrom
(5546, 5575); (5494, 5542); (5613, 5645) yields 0.0 angstrom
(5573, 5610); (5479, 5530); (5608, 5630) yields 0.5 angstrom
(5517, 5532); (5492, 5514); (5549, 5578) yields -0.3 angstrom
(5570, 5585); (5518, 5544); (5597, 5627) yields -0.1 angstrom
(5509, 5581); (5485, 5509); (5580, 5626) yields -1.2 angstrom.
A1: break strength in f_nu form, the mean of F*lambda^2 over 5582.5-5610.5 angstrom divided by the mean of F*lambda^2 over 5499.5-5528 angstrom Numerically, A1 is 1.01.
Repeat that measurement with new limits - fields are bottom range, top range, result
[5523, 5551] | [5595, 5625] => 1.01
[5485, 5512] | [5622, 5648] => 1.06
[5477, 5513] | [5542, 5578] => 1.04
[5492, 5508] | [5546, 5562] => 1.07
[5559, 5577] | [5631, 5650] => 1.06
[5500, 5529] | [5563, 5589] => 1.01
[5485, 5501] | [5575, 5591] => 1.03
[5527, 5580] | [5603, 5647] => 1.03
